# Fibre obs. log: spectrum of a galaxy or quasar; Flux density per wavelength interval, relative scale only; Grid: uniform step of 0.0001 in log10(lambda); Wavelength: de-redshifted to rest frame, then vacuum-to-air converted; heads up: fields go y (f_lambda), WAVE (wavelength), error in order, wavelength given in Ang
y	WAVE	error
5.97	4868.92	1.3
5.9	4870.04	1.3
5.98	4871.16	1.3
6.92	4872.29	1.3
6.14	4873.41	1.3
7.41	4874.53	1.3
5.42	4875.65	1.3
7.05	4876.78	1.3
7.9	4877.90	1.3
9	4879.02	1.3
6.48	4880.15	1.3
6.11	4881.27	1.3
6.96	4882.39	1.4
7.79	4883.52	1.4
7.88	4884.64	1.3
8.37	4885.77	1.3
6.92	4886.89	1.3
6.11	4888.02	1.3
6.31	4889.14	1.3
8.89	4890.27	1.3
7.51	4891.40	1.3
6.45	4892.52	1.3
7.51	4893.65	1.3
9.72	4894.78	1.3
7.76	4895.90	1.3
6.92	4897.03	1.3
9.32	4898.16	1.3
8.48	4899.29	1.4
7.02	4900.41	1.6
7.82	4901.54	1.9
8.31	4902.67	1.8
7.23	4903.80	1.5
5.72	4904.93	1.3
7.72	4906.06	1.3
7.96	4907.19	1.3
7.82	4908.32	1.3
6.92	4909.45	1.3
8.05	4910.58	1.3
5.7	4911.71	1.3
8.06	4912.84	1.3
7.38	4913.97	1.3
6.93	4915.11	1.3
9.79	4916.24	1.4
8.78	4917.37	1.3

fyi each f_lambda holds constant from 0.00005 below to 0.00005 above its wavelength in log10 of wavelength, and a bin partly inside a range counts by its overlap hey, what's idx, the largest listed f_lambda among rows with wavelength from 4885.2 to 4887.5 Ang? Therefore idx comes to 8.37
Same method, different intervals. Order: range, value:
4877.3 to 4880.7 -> 9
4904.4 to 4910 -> 7.96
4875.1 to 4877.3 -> 7.05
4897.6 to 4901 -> 9.32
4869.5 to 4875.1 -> 7.41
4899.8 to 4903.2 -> 8.31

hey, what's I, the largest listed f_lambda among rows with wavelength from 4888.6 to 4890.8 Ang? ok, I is 8.89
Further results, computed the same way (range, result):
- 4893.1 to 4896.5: 9.72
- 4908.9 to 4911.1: 8.05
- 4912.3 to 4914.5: 8.06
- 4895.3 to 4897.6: 7.76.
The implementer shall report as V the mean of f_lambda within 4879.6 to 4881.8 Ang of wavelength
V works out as 6.31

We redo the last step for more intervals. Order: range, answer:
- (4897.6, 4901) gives 8.28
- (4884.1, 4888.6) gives 7.31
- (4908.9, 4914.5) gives 7.23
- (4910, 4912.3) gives 6.9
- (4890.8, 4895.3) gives 7.78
